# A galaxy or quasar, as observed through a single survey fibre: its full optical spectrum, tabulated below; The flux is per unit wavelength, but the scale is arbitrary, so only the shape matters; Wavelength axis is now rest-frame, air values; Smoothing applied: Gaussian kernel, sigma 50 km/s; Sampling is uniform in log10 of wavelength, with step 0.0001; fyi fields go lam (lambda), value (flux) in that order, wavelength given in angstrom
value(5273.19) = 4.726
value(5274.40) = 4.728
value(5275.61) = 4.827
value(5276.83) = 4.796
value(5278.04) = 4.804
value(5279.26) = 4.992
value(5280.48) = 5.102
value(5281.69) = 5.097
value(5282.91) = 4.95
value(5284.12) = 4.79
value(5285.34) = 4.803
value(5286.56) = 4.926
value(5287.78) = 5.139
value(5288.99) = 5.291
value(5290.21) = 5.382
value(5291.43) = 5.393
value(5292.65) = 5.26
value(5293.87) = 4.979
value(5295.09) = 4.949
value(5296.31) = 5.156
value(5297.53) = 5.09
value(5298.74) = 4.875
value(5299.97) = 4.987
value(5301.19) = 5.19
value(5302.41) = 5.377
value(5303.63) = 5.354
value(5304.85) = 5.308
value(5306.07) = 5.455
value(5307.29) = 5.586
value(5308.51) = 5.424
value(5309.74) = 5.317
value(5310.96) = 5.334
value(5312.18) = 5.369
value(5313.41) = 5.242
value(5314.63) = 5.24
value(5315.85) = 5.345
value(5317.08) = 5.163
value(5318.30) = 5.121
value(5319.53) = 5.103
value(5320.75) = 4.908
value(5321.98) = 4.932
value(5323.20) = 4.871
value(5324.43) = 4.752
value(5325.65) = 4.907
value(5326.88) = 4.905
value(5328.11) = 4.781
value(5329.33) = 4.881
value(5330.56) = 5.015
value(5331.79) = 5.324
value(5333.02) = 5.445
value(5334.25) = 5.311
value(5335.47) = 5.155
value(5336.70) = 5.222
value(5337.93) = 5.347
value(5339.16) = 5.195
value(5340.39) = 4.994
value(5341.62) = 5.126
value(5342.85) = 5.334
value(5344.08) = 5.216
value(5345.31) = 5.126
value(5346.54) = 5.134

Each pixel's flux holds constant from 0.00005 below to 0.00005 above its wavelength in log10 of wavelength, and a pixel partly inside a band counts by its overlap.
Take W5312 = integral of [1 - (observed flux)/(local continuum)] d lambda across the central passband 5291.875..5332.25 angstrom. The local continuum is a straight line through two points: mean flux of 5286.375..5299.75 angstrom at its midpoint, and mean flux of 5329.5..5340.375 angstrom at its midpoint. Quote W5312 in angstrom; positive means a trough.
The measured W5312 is 0.3 angstrom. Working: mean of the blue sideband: 5.13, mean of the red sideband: 5.22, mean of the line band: 5.14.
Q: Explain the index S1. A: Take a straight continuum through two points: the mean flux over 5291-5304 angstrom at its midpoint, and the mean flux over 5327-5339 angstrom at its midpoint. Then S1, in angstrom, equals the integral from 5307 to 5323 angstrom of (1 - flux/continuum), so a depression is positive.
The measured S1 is -0.2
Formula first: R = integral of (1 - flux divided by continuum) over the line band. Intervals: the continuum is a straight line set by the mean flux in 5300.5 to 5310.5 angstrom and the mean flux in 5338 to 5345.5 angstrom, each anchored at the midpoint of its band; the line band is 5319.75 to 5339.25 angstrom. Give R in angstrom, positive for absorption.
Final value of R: 0.7 angstrom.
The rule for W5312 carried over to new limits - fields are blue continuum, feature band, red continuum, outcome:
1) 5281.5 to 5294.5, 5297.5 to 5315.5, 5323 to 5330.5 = -1.1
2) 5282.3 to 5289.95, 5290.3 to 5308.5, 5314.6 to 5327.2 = -0.8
